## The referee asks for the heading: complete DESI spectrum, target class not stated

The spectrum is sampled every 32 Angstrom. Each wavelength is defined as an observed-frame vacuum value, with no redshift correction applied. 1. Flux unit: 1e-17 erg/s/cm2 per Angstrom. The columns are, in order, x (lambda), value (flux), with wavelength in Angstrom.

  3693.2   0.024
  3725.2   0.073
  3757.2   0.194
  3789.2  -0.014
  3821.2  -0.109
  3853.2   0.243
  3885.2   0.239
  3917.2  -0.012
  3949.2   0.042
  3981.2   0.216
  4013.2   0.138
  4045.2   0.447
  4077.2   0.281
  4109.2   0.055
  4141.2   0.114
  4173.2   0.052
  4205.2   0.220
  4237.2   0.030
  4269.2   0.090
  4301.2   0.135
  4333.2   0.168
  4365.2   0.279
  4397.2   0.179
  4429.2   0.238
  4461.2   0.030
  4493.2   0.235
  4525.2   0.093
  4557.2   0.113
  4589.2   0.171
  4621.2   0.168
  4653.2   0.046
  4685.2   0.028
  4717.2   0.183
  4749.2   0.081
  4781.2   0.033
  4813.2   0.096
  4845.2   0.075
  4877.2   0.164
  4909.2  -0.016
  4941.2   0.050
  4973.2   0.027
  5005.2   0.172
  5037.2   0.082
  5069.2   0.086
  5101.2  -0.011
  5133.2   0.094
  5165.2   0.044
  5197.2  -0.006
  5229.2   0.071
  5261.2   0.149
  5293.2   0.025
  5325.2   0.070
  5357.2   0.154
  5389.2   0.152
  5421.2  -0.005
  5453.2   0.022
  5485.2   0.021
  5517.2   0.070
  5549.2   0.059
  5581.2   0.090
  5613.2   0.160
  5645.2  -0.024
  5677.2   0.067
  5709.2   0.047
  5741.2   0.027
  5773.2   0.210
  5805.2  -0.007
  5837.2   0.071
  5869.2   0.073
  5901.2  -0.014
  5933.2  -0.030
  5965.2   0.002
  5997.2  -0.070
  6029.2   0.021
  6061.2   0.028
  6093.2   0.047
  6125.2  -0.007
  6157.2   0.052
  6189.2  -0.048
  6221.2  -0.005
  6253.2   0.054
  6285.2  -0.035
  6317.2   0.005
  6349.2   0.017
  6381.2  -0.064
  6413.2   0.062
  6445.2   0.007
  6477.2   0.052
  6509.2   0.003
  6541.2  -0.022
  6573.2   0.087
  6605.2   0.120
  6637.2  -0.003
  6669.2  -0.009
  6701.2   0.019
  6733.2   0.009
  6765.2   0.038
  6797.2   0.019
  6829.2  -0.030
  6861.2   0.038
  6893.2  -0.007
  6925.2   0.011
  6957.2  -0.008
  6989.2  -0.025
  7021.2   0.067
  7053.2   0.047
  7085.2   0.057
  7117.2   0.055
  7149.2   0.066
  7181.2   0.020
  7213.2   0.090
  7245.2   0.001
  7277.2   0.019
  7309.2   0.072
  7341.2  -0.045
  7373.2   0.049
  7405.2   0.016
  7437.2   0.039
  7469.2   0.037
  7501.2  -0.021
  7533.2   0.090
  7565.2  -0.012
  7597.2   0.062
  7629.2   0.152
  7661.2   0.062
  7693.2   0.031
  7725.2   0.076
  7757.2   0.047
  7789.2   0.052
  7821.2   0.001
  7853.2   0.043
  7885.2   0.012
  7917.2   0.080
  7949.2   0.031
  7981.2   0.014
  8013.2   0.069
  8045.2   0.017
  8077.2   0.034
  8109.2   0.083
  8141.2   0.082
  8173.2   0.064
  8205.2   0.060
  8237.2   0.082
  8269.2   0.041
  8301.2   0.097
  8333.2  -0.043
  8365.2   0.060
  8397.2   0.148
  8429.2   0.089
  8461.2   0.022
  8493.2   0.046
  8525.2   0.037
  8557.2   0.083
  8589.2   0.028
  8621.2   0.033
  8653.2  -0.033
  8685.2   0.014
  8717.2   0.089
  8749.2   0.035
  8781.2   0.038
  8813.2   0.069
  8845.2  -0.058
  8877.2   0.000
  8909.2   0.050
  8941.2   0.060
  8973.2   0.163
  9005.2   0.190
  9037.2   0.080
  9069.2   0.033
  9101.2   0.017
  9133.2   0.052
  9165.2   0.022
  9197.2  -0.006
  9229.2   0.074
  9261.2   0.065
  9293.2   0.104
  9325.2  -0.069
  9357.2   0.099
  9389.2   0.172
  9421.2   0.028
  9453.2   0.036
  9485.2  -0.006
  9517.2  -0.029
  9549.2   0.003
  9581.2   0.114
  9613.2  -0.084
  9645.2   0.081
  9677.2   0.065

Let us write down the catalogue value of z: 1.492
